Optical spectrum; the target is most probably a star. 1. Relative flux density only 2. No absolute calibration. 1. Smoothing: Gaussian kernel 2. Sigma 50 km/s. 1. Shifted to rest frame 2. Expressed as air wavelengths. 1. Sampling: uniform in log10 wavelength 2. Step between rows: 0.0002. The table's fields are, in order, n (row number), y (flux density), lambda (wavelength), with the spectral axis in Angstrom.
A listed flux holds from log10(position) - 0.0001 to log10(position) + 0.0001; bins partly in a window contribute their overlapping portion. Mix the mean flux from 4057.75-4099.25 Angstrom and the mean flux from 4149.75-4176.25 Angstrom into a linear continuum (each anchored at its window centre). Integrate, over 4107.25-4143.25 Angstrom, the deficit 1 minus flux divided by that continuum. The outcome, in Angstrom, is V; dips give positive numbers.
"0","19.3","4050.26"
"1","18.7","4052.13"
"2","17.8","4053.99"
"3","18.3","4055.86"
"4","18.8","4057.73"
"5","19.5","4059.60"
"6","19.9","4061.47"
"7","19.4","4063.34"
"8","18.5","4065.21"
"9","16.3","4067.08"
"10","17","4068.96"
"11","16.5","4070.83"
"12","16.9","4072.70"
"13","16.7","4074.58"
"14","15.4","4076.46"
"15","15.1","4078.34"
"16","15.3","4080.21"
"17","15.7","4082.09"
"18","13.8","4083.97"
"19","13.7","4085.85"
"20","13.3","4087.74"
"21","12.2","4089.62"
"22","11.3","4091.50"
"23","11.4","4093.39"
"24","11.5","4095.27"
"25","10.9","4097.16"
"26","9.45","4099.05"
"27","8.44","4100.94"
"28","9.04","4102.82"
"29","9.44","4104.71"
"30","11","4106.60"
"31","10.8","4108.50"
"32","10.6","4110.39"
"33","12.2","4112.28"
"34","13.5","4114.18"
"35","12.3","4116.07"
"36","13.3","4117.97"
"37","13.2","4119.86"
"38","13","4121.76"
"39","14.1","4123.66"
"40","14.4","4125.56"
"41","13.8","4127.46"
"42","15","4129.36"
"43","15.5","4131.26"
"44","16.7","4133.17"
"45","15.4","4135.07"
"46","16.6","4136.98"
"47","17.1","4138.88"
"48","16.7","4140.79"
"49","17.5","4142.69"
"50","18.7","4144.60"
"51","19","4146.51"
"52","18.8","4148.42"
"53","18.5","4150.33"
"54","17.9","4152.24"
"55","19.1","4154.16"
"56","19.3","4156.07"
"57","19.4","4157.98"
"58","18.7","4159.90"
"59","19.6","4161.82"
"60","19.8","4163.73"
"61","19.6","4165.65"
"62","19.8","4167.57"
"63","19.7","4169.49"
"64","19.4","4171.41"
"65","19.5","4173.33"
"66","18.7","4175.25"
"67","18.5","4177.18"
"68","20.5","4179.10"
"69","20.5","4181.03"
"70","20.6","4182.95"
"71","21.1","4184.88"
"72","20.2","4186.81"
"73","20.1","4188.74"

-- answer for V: 6.6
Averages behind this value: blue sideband 15.2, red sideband 19.2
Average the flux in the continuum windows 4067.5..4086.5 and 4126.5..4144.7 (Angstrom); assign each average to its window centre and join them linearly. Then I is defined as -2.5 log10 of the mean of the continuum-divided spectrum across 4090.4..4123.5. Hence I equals 0.370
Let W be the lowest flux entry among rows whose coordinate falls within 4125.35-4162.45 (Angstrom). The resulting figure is 13.8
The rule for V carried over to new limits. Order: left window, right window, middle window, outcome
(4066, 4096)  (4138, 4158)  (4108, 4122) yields 3.5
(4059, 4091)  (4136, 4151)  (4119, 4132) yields 2.4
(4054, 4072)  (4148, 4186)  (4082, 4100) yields 6.2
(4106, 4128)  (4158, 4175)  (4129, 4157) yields -2.2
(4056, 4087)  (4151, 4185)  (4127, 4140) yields 1.9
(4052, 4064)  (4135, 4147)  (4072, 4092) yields 4.3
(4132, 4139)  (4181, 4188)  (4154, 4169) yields -0.7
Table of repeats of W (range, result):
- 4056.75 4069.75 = 16.3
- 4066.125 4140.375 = 8.44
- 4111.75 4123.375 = 12.2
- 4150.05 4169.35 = 17.9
